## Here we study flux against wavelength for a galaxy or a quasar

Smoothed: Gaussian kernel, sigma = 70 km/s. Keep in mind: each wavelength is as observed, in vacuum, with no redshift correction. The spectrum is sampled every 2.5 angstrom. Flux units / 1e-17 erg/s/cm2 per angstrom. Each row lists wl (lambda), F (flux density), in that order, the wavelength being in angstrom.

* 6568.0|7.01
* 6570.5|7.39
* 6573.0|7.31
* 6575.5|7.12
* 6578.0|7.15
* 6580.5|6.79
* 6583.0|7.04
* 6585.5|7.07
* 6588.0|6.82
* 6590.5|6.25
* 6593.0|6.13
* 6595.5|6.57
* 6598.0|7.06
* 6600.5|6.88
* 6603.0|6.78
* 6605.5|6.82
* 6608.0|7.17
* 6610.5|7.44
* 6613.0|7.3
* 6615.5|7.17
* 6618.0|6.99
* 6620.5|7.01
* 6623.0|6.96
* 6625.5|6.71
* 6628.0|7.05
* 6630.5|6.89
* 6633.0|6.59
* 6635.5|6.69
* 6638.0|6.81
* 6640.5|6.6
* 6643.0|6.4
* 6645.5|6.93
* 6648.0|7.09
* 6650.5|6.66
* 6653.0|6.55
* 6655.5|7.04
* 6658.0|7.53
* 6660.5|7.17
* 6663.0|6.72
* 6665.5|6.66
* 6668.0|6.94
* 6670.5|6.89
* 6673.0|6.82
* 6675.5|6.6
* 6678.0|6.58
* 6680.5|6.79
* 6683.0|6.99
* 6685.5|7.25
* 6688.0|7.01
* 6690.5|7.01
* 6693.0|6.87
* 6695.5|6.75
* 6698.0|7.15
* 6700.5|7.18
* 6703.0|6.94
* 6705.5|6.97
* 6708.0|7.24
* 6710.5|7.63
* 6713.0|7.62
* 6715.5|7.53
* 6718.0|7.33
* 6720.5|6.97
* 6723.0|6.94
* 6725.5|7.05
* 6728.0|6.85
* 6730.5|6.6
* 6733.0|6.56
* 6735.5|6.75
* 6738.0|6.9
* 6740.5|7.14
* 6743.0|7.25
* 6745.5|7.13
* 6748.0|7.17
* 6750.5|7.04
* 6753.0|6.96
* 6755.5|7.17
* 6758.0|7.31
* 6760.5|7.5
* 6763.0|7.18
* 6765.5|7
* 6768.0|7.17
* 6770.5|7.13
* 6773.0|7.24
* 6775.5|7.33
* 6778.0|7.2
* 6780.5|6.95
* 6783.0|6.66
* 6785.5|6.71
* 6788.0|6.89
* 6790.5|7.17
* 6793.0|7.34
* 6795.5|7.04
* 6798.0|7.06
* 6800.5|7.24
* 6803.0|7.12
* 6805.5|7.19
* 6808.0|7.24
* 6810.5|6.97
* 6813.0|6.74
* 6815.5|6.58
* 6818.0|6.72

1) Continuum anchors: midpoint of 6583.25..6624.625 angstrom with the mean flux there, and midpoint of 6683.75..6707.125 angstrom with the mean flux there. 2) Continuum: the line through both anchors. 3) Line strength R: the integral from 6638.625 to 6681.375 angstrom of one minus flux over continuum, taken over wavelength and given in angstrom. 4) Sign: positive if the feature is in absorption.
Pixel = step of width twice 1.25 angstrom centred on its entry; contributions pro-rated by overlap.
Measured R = 0.9 angstrom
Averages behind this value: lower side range 6.9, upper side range 7.02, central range 6.82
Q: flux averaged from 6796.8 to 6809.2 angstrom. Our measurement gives 7.17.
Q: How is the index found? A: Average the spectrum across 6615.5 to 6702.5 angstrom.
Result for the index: 6.88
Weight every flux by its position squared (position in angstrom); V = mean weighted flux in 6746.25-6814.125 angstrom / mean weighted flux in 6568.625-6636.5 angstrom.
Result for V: 1.1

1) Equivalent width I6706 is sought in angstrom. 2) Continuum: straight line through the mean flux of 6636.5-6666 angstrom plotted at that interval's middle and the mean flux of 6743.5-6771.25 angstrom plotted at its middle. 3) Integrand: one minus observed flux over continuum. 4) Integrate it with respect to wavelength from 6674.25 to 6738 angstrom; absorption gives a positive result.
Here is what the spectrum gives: 0.1 angstrom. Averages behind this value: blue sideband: 6.85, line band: 7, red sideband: 7.16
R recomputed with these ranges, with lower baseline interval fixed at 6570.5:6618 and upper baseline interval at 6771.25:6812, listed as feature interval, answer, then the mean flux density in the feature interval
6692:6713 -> -0.3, 7.13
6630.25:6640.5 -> 0.4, 6.71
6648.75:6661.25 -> 0.0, 6.99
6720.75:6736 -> 0.5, 6.81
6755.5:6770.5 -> -0.3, 7.22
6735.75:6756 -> -0.1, 7.08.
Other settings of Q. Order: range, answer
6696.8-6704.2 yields 7.09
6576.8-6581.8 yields 6.97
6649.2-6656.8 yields 6.76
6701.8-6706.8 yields 6.96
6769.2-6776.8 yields 7.23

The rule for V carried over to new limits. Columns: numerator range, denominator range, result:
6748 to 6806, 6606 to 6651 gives 1.08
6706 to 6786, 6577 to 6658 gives 1.07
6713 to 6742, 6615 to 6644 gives 1.06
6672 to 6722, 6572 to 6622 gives 1.05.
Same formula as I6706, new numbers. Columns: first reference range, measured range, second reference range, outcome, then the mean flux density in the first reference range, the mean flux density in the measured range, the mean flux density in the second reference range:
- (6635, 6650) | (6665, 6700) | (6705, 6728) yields 0.6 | 6.75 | 6.89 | 7.24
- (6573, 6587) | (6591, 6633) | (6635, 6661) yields 0.3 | 7.05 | 6.91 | 6.86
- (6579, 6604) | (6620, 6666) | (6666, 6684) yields -0.5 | 6.74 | 6.85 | 6.79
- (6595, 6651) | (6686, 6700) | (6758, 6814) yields 0.0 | 6.9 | 6.99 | 7.1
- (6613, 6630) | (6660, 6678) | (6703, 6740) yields 0.6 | 7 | 6.8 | 7.06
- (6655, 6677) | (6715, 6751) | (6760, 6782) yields 0.4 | 6.92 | 7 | 7.17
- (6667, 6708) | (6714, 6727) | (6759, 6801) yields -0.3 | 6.93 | 7.17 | 7.11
